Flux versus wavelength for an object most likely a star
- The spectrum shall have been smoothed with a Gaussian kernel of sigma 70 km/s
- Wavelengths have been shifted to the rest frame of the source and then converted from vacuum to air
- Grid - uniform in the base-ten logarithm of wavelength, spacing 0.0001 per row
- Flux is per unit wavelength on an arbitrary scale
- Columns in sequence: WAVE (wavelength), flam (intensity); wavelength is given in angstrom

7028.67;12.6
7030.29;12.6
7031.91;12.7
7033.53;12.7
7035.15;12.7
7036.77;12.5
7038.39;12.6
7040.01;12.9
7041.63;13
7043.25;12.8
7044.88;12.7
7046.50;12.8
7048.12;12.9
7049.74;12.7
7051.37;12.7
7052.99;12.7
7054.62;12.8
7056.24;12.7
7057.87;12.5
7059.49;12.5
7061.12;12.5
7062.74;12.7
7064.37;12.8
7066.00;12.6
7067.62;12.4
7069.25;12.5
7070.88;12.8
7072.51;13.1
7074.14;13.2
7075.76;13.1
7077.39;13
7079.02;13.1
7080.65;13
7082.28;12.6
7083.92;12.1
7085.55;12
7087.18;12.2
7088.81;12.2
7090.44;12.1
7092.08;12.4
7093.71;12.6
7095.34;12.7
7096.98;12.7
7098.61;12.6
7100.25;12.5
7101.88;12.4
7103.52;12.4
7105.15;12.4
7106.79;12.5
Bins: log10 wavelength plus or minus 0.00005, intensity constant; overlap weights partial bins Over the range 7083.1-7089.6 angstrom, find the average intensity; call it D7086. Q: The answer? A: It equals 12.1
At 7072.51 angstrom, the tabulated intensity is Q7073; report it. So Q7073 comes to 13.1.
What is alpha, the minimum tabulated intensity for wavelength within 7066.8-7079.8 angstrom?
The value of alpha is 12.4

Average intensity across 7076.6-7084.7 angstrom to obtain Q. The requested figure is 12.7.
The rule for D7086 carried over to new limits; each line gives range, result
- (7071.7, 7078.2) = 13.1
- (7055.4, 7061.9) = 12.6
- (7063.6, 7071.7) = 12.6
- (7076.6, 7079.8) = 13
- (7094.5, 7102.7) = 12.6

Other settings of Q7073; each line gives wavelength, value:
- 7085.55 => 12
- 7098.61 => 12.6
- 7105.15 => 12.4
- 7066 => 12.6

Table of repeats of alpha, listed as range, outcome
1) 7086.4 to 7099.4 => 12.1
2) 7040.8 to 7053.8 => 12.7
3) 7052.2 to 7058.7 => 12.5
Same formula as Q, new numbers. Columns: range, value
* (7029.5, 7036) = 12.7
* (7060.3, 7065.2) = 12.7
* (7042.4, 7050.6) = 12.8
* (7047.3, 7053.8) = 12.8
